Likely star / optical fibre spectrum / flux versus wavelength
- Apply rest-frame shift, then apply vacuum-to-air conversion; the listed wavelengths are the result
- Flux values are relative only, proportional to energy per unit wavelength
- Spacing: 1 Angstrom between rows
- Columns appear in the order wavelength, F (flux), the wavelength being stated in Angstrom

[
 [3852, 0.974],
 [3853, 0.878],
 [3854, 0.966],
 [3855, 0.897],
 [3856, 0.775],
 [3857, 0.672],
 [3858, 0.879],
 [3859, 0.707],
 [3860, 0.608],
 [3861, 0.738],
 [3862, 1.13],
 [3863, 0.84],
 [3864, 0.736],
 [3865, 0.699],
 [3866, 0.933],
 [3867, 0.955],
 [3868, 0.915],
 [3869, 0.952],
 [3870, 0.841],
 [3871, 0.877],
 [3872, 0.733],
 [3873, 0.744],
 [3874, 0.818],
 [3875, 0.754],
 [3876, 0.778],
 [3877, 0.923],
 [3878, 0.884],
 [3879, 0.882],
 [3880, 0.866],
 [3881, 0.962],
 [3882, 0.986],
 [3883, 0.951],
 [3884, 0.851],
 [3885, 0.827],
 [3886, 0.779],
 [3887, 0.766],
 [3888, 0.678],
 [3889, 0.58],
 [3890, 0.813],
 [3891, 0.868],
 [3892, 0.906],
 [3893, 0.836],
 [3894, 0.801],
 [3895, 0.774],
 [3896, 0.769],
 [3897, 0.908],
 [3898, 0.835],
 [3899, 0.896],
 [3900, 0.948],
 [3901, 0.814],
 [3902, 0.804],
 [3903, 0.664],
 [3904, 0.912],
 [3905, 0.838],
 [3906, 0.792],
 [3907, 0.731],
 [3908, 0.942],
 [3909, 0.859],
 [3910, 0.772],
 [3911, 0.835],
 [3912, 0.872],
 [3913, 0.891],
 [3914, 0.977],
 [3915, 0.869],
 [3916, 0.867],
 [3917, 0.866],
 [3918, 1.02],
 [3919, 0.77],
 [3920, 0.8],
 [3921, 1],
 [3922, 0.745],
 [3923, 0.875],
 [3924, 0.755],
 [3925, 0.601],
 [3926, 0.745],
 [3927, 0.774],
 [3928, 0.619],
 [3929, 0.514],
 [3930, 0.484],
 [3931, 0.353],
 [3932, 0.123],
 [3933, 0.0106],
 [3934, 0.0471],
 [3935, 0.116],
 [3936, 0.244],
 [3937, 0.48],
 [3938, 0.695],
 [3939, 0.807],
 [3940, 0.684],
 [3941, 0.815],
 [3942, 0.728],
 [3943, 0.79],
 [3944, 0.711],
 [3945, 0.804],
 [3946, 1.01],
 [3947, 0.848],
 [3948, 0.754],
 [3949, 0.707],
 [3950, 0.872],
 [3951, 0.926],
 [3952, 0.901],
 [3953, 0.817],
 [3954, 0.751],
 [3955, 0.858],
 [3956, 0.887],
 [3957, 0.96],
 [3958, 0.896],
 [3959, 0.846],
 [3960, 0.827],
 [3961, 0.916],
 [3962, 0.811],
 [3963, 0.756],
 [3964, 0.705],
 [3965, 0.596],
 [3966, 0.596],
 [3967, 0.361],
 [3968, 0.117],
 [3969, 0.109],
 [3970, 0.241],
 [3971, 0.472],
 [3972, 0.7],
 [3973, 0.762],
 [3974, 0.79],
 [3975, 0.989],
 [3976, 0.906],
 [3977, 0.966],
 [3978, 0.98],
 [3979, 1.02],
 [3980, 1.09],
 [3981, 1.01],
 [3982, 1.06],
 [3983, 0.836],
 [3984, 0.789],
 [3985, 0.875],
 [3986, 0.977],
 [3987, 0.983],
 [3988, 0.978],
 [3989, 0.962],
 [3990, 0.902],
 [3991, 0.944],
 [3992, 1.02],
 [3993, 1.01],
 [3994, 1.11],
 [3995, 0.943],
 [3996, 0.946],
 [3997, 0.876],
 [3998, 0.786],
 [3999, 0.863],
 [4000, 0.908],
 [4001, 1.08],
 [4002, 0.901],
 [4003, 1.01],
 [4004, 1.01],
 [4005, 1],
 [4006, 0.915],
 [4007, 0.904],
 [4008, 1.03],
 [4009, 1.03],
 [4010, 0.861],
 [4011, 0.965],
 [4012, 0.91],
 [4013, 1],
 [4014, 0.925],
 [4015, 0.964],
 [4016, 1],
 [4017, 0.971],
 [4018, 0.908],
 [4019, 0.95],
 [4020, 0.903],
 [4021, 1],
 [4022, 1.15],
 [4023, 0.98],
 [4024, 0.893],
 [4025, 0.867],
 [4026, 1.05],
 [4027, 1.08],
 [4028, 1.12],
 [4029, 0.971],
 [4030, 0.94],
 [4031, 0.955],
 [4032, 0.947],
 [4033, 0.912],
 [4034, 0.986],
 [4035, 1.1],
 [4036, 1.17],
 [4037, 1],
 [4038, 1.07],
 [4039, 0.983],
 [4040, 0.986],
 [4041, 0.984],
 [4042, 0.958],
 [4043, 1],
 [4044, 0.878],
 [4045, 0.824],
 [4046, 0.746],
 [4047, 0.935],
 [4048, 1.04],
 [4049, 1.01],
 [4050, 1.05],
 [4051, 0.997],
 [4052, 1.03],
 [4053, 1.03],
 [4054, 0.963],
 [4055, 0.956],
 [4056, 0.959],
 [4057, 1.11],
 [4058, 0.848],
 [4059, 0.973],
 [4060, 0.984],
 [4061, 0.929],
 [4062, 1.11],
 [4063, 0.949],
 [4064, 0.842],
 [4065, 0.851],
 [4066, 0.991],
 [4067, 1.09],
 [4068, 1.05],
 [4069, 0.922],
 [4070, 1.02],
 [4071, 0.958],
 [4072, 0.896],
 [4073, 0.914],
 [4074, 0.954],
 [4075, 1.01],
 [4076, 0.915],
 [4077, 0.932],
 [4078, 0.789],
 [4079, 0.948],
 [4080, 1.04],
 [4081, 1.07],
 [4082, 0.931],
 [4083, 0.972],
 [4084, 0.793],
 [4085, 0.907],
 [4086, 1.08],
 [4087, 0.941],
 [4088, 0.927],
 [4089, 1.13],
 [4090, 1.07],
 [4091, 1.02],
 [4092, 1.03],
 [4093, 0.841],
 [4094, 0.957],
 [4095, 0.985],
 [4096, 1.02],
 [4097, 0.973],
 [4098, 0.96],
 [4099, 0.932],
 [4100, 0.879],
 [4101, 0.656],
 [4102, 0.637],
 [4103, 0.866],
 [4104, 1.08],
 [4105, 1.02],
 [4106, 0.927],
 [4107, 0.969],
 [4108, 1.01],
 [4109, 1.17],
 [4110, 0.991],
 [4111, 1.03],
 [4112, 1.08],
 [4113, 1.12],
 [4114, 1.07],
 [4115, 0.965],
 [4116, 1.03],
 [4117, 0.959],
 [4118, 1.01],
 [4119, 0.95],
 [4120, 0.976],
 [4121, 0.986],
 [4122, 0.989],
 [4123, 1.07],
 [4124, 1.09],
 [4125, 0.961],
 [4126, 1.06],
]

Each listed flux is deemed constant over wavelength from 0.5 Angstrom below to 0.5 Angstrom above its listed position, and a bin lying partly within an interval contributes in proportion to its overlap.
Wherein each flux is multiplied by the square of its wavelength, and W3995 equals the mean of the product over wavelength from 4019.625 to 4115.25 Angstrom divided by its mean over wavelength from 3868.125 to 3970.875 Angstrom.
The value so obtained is 1.41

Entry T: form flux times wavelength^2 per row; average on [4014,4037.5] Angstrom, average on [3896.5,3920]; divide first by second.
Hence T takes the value 1.2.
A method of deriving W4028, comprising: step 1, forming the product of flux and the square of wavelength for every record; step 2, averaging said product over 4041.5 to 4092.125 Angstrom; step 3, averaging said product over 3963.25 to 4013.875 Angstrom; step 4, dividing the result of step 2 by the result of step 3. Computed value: 1.2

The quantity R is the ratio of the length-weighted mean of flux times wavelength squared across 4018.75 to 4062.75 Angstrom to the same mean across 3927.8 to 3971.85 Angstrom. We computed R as 1.64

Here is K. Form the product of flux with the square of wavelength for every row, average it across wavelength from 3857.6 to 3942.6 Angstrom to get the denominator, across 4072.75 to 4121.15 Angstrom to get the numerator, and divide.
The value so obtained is 1.4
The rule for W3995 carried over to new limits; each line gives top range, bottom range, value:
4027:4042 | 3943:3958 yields 1.25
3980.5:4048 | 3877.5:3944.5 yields 1.36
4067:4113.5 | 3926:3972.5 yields 1.64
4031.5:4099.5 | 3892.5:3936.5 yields 1.46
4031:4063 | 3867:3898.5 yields 1.28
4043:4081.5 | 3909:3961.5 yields 1.41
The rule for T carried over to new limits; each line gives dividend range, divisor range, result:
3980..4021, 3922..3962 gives 1.43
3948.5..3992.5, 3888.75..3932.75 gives 1.07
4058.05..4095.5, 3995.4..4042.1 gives 1.02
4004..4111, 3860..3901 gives 1.26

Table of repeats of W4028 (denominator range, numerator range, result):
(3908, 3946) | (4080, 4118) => 1.56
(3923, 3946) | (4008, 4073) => 1.84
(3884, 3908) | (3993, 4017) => 1.25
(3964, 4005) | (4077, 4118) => 1.22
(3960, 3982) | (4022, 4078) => 1.41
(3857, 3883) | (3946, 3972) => 0.88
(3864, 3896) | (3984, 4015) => 1.21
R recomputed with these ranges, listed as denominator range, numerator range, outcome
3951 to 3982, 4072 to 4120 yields 1.35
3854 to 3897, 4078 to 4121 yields 1.31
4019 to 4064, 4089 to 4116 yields 1.02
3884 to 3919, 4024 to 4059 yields 1.27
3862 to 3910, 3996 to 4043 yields 1.24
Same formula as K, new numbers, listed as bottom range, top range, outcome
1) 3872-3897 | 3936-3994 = 1.01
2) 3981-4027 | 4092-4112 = 1.04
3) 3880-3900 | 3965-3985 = 0.91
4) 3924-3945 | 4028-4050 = 1.94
